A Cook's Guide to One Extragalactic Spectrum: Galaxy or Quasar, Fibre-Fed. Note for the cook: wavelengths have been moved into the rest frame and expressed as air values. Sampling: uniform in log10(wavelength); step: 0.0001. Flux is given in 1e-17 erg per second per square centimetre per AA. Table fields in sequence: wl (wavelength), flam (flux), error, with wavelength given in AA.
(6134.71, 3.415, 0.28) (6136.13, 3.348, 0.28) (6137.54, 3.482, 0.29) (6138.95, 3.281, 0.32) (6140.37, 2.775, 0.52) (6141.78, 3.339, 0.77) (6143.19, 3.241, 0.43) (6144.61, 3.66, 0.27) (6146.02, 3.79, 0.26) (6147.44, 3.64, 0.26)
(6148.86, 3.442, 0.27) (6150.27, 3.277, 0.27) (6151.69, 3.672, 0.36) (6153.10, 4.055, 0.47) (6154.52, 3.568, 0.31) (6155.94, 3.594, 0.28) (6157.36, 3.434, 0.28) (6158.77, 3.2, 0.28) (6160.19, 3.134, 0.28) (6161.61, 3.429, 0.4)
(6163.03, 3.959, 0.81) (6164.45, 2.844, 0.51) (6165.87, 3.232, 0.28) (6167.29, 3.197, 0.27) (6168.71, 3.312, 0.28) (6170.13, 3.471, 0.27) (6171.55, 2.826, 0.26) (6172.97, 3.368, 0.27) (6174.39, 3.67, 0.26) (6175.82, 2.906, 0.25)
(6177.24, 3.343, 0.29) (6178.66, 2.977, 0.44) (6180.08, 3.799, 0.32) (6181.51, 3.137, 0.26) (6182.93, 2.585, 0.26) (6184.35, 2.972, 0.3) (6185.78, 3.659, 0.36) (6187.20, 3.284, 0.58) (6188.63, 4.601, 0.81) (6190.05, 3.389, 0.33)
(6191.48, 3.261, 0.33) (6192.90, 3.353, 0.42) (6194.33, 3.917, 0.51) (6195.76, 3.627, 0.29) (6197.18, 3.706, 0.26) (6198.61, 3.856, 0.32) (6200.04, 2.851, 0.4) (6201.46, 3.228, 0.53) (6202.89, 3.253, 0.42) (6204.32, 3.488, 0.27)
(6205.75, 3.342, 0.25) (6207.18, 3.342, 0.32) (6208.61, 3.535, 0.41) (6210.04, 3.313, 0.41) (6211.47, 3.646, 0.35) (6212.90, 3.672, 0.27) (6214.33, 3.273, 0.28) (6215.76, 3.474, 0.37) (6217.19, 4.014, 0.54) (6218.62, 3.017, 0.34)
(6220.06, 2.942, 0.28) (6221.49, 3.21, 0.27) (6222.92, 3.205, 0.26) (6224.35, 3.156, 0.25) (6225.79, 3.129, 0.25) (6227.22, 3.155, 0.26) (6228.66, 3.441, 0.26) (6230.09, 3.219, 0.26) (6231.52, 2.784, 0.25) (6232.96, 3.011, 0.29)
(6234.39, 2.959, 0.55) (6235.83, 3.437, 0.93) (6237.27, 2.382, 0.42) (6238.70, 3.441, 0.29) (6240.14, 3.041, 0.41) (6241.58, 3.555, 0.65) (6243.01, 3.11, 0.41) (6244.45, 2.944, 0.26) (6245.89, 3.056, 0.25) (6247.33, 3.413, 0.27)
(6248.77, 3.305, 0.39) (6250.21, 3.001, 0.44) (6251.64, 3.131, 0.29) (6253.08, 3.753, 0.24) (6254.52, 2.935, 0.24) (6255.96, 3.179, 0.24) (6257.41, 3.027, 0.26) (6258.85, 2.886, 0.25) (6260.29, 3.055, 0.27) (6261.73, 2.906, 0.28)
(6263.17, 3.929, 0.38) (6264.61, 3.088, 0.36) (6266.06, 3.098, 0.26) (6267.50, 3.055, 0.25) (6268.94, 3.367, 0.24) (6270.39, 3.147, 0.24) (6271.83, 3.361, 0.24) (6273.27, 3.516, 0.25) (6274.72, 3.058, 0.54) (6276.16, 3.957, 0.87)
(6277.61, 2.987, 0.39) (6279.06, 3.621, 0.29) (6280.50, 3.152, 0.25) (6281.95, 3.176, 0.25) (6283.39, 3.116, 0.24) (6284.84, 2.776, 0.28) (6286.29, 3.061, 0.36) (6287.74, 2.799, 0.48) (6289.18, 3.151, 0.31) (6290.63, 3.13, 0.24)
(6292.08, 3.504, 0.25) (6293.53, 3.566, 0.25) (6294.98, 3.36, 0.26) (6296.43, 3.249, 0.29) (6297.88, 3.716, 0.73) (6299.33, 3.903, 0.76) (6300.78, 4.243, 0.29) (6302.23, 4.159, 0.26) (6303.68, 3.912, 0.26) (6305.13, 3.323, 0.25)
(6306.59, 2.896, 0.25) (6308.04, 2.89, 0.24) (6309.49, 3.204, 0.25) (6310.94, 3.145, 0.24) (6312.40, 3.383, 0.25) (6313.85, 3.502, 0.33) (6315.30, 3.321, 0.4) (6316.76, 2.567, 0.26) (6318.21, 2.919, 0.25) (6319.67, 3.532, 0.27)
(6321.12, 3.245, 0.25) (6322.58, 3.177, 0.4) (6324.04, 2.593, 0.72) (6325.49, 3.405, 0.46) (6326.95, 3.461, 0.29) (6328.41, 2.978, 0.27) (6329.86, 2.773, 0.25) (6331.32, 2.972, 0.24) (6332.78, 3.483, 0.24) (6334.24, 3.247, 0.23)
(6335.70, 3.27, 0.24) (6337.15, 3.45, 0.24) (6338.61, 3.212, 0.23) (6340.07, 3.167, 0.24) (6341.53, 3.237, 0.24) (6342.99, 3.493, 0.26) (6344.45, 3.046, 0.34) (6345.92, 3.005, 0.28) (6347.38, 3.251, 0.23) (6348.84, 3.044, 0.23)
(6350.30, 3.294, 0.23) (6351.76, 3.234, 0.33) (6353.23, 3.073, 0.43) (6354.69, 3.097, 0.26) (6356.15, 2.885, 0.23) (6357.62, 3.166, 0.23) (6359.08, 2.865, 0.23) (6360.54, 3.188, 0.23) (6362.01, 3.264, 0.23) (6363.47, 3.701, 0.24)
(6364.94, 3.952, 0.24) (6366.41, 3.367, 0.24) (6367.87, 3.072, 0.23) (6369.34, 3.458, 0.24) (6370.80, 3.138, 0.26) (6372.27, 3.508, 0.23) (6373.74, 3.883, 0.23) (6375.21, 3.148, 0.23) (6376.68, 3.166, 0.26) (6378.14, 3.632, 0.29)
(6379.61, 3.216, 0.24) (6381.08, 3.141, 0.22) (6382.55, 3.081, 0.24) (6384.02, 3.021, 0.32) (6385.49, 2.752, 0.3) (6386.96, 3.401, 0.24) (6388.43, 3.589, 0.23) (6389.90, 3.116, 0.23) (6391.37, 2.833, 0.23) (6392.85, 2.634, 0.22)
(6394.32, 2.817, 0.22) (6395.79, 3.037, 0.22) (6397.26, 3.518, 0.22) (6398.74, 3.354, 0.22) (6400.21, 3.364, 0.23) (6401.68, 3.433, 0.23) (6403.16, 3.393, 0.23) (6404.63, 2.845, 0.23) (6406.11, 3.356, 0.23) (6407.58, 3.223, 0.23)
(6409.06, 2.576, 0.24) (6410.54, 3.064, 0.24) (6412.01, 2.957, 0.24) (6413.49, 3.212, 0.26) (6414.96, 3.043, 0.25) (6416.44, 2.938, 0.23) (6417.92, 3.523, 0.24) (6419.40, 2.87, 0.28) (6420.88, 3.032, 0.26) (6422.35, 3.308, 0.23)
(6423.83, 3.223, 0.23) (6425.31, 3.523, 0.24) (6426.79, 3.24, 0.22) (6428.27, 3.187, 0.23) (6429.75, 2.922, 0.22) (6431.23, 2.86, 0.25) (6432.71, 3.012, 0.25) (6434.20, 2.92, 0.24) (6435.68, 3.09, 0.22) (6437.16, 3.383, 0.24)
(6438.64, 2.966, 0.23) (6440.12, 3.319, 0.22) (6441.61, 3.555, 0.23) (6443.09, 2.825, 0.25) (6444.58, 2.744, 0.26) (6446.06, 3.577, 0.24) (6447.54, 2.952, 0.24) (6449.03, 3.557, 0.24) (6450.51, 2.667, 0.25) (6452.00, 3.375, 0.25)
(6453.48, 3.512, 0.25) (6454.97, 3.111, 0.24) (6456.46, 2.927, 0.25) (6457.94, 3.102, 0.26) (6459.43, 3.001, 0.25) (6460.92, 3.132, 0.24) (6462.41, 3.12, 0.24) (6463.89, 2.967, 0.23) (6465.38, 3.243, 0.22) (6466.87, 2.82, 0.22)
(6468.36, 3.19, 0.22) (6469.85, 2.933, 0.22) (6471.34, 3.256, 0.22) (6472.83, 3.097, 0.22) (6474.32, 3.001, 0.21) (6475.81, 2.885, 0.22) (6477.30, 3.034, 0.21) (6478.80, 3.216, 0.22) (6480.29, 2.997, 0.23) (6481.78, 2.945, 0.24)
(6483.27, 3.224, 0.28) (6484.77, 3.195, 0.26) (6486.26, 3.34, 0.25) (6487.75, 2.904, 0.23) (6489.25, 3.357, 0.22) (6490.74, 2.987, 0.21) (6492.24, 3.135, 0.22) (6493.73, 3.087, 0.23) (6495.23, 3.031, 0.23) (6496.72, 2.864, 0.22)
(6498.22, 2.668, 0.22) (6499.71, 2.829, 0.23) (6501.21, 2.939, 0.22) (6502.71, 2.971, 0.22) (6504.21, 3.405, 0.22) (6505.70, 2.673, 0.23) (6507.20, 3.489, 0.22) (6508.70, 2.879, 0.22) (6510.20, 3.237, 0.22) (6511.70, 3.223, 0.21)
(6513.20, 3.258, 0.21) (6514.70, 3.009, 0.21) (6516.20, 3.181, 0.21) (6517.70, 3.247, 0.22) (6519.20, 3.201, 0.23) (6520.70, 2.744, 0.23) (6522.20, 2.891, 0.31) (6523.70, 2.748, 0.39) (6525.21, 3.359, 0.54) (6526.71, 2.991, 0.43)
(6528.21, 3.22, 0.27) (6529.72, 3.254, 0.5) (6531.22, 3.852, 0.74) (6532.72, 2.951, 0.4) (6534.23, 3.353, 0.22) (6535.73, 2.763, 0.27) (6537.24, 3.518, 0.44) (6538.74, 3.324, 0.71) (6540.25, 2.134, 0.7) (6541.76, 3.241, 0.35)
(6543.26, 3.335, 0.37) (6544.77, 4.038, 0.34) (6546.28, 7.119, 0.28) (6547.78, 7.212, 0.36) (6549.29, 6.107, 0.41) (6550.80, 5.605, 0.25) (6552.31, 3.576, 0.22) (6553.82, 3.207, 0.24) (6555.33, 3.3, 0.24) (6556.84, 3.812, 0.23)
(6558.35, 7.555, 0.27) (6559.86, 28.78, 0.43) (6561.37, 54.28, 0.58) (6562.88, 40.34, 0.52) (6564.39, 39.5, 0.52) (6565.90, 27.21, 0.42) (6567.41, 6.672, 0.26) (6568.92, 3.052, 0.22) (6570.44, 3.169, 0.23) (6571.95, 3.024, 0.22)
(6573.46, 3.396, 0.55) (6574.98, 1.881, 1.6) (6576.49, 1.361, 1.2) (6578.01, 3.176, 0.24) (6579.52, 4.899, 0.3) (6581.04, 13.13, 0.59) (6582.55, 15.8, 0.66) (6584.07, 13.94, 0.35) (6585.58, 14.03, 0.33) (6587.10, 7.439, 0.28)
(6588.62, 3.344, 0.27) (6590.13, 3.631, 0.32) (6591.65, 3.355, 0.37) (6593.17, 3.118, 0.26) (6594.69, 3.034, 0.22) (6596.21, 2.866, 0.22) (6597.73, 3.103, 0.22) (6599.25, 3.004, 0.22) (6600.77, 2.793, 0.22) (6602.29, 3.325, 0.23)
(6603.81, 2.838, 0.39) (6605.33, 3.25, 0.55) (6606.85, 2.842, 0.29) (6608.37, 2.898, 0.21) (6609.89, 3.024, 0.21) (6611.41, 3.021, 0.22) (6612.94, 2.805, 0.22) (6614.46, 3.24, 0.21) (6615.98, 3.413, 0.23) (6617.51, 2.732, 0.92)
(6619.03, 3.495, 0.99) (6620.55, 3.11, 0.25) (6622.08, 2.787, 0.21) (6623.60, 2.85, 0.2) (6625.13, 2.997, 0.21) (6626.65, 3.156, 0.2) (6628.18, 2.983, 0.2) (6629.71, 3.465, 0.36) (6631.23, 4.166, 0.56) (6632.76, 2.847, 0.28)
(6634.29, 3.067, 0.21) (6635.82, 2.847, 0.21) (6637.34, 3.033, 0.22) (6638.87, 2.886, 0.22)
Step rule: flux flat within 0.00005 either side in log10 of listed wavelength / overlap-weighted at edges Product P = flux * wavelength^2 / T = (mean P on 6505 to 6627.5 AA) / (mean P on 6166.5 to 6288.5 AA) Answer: 2.1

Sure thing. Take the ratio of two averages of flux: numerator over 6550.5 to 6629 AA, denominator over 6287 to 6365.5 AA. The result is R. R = 2.32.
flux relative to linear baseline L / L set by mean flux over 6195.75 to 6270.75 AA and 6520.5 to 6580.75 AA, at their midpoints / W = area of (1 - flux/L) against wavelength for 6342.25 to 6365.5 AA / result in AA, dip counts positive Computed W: 8.60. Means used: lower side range 3.24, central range 3.22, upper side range 8.14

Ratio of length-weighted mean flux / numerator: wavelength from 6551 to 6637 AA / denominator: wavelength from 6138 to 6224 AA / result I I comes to 2.1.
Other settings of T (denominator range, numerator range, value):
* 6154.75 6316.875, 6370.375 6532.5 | 1.01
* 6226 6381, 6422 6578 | 1.65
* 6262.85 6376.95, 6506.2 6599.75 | 2.34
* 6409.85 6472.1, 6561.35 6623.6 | 2.46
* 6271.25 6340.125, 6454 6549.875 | 1.06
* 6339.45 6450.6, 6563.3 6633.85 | 1.90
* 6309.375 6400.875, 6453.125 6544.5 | 1.01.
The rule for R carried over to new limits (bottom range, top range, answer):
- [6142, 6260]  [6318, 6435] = 0.96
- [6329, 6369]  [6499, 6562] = 1.66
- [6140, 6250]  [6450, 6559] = 1.01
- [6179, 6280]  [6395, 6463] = 0.96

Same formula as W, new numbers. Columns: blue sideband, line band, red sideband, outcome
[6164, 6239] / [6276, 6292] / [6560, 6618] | 4.6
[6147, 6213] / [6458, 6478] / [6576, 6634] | 5.0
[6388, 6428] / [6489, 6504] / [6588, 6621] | 0.7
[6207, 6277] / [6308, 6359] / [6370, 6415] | 0.6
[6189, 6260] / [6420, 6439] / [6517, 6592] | 9.5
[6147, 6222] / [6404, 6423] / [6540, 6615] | 9.5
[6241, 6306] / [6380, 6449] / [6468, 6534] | 0.9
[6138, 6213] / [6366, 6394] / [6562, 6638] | 9.0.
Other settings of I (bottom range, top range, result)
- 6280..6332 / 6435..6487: 0.96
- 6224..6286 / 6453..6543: 0.97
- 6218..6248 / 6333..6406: 1.03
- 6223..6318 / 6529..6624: 2.17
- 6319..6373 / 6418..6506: 0.96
